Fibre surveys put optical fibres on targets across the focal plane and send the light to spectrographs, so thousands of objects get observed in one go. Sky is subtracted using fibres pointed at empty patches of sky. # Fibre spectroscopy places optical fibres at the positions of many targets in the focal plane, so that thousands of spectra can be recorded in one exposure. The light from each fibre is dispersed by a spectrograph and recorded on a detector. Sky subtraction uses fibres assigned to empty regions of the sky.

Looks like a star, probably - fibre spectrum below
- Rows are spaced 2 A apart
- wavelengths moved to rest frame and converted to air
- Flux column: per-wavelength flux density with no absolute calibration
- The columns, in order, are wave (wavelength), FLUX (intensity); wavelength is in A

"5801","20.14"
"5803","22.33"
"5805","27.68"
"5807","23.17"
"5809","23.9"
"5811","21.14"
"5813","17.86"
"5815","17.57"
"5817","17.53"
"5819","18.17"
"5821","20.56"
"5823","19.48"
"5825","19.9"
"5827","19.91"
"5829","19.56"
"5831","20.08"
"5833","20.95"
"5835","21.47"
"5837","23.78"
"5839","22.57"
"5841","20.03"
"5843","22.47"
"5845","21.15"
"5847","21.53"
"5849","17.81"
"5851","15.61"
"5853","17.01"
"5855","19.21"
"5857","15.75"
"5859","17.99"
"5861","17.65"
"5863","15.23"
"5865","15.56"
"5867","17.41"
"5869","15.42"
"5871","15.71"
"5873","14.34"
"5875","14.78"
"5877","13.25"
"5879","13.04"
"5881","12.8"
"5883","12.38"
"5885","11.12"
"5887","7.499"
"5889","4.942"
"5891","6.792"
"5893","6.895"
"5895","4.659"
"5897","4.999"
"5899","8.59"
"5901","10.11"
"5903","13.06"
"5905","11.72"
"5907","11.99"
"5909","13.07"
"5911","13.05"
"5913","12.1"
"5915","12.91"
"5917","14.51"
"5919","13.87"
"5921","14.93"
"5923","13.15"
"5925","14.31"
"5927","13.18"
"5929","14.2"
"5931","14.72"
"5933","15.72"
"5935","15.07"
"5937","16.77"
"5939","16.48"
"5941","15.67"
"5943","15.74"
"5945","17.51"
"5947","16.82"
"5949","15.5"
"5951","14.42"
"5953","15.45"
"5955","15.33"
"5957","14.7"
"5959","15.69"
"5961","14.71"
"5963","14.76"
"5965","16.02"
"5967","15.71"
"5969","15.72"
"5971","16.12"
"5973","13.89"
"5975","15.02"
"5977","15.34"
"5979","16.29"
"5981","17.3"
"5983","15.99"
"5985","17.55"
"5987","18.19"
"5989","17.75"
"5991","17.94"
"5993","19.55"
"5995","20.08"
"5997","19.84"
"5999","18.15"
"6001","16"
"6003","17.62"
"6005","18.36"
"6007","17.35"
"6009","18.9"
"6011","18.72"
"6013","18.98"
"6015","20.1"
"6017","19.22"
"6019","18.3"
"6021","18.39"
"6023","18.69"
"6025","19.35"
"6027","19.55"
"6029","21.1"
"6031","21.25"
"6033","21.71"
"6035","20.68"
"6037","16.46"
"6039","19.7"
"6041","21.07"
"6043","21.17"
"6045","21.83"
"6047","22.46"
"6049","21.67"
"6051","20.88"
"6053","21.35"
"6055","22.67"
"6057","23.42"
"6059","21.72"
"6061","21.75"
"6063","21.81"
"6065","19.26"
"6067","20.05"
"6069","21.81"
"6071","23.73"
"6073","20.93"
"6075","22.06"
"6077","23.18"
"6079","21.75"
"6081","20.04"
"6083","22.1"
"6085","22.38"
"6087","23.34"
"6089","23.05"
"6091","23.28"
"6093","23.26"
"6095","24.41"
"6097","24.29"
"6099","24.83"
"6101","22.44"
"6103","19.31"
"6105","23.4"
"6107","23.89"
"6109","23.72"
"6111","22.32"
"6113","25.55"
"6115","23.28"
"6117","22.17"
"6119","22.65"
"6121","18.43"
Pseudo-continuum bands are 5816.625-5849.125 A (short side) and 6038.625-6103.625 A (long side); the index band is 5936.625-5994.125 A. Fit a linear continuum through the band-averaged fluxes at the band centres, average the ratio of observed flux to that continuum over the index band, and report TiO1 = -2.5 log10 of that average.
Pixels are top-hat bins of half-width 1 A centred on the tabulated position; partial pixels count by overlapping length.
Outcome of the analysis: 0.31 mag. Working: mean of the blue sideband 20.5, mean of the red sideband 22.1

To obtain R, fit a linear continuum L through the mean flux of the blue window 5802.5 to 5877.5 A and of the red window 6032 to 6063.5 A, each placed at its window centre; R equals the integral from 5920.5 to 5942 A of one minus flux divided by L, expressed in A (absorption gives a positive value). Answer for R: 5.50 A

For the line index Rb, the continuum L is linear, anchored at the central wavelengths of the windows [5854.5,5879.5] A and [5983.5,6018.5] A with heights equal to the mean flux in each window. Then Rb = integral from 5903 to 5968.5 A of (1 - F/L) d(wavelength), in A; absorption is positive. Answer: 9.56 A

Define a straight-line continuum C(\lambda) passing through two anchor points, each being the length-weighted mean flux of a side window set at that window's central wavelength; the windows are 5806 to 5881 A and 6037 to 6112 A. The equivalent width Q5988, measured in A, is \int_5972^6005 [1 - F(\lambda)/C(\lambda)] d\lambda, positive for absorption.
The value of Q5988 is 5.5 A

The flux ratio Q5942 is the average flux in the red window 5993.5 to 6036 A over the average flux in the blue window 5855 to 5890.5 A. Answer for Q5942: 1.38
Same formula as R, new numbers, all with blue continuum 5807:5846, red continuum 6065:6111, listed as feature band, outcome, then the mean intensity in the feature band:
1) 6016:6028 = 1.7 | 18.9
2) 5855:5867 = 2.3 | 16.7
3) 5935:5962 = 7.2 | 15.7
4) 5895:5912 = 8.6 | 10.5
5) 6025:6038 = 1.2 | 20.1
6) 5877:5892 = 7.8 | 10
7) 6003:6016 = 1.9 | 18.6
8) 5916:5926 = 3.3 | 14.2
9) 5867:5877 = 2.7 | 15.1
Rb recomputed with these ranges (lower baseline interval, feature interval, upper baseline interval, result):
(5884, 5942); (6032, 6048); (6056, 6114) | -0.7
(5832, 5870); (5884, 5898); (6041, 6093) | 9.2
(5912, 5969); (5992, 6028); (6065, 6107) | -0.4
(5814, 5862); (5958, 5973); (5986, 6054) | 3.1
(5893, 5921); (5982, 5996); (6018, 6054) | -1.0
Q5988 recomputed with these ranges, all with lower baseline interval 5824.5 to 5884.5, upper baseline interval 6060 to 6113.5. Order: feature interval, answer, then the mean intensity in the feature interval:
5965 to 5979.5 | 3.4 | 15.5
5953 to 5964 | 2.7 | 15.1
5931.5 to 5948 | 2.8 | 16.2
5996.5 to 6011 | 1.9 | 18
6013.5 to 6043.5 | 2.2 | 19.7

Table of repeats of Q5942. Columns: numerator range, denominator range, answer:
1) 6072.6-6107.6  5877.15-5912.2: 2.29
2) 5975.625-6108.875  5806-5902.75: 1.26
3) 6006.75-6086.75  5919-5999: 1.30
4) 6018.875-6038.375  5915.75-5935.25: 1.37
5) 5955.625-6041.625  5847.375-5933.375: 1.36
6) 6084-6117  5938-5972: 1.48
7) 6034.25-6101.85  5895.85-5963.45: 1.57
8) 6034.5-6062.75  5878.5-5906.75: 2.31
